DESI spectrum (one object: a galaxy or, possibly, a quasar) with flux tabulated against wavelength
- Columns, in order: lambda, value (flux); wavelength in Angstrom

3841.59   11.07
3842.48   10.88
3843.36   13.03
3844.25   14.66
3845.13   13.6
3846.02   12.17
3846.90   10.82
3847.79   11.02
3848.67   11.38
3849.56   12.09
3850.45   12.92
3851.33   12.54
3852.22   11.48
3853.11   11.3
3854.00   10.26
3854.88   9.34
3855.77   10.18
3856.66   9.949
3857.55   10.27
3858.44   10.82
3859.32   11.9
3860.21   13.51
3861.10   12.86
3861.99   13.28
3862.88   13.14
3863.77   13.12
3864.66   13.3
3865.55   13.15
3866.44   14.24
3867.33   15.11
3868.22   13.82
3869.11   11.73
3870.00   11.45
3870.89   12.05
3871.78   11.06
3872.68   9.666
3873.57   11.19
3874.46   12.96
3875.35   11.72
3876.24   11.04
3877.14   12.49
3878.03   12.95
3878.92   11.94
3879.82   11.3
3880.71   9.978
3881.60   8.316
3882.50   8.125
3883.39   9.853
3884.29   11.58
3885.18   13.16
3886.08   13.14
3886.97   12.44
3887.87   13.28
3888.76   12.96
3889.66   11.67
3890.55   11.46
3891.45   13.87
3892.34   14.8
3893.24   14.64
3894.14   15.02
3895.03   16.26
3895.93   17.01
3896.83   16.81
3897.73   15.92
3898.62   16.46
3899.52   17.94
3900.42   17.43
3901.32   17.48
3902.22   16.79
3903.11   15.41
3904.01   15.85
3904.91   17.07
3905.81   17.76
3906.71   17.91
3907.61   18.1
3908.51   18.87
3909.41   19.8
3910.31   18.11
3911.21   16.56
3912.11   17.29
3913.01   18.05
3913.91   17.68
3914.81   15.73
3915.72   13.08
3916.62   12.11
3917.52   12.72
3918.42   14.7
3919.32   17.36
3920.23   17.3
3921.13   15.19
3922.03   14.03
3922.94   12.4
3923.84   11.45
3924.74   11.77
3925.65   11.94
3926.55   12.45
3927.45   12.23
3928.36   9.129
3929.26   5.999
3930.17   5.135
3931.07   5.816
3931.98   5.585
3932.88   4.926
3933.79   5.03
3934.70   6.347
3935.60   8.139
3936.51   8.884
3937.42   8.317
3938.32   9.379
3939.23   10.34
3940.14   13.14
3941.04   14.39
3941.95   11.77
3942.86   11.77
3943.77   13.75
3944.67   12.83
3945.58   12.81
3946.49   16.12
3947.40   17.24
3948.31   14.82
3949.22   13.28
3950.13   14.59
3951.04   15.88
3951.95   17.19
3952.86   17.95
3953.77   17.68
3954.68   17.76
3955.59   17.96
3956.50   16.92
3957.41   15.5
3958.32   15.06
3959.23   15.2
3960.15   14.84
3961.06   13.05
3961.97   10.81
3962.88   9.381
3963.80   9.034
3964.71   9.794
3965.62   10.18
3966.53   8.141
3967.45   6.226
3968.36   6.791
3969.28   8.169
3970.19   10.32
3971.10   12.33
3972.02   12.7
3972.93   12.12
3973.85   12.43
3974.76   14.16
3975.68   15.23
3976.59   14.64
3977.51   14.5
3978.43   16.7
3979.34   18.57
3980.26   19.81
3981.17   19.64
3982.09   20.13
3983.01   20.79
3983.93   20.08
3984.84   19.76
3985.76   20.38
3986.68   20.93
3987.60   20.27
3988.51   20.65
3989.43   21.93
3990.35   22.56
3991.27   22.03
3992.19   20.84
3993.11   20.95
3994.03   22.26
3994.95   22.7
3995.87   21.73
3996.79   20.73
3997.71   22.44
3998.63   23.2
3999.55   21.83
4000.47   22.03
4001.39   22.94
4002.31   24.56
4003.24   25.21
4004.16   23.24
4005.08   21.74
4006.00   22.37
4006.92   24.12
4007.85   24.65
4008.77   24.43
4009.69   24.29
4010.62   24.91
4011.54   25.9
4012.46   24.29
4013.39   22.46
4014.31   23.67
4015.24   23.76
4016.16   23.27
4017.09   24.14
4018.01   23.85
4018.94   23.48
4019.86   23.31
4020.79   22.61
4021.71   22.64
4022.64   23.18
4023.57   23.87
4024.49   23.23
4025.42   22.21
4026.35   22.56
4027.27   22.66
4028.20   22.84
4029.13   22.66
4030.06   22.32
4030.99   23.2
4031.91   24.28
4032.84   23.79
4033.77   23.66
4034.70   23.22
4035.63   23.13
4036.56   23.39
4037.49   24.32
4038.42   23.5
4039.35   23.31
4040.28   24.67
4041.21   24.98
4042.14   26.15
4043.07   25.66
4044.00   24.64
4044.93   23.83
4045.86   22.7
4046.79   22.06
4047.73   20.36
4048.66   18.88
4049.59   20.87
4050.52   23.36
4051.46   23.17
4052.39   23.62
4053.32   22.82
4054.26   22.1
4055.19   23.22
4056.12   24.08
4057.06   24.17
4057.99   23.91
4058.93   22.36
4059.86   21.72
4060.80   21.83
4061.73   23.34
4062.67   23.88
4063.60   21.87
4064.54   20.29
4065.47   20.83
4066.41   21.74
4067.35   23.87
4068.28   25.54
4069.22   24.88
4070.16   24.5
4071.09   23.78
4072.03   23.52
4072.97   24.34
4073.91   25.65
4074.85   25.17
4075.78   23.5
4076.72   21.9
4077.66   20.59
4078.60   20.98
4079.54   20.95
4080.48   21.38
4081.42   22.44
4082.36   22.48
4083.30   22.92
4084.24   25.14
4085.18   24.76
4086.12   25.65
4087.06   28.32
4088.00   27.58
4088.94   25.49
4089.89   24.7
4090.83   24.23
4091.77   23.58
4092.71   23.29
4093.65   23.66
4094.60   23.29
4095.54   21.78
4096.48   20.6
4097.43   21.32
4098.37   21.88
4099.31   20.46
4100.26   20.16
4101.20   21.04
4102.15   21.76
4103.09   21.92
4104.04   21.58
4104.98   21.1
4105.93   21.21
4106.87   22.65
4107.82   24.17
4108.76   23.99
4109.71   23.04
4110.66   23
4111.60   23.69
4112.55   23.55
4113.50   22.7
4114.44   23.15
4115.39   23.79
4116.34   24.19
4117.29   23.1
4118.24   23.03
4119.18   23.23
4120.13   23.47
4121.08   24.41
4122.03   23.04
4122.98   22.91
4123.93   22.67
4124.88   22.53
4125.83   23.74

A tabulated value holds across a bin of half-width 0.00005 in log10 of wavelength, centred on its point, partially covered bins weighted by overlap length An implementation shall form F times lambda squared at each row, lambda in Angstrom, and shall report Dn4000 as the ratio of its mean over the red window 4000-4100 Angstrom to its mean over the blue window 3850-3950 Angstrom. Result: 1.95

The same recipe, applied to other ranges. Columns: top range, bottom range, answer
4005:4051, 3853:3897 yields 2.06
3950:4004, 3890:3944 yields 1.30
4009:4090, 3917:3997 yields 1.72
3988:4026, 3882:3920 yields 1.59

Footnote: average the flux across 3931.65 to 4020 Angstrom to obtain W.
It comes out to 17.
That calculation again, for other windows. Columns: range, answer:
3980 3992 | 20.7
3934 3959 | 13.6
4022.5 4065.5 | 23.1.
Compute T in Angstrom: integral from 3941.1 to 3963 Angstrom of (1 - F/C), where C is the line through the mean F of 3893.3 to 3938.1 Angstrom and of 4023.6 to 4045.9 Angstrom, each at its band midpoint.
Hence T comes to 2.5 Angstrom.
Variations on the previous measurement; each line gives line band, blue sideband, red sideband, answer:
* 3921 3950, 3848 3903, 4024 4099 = 9.6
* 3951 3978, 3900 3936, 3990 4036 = 7.5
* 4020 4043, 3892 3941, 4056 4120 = -4.0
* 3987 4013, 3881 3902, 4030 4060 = -2.9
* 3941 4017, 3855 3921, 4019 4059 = 7.3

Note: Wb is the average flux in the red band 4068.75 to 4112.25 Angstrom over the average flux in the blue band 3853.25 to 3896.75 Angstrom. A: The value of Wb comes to 1.88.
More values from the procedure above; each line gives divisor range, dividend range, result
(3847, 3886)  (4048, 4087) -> 1.97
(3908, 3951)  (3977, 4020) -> 1.75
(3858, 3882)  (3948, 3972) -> 1.07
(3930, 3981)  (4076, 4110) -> 1.84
